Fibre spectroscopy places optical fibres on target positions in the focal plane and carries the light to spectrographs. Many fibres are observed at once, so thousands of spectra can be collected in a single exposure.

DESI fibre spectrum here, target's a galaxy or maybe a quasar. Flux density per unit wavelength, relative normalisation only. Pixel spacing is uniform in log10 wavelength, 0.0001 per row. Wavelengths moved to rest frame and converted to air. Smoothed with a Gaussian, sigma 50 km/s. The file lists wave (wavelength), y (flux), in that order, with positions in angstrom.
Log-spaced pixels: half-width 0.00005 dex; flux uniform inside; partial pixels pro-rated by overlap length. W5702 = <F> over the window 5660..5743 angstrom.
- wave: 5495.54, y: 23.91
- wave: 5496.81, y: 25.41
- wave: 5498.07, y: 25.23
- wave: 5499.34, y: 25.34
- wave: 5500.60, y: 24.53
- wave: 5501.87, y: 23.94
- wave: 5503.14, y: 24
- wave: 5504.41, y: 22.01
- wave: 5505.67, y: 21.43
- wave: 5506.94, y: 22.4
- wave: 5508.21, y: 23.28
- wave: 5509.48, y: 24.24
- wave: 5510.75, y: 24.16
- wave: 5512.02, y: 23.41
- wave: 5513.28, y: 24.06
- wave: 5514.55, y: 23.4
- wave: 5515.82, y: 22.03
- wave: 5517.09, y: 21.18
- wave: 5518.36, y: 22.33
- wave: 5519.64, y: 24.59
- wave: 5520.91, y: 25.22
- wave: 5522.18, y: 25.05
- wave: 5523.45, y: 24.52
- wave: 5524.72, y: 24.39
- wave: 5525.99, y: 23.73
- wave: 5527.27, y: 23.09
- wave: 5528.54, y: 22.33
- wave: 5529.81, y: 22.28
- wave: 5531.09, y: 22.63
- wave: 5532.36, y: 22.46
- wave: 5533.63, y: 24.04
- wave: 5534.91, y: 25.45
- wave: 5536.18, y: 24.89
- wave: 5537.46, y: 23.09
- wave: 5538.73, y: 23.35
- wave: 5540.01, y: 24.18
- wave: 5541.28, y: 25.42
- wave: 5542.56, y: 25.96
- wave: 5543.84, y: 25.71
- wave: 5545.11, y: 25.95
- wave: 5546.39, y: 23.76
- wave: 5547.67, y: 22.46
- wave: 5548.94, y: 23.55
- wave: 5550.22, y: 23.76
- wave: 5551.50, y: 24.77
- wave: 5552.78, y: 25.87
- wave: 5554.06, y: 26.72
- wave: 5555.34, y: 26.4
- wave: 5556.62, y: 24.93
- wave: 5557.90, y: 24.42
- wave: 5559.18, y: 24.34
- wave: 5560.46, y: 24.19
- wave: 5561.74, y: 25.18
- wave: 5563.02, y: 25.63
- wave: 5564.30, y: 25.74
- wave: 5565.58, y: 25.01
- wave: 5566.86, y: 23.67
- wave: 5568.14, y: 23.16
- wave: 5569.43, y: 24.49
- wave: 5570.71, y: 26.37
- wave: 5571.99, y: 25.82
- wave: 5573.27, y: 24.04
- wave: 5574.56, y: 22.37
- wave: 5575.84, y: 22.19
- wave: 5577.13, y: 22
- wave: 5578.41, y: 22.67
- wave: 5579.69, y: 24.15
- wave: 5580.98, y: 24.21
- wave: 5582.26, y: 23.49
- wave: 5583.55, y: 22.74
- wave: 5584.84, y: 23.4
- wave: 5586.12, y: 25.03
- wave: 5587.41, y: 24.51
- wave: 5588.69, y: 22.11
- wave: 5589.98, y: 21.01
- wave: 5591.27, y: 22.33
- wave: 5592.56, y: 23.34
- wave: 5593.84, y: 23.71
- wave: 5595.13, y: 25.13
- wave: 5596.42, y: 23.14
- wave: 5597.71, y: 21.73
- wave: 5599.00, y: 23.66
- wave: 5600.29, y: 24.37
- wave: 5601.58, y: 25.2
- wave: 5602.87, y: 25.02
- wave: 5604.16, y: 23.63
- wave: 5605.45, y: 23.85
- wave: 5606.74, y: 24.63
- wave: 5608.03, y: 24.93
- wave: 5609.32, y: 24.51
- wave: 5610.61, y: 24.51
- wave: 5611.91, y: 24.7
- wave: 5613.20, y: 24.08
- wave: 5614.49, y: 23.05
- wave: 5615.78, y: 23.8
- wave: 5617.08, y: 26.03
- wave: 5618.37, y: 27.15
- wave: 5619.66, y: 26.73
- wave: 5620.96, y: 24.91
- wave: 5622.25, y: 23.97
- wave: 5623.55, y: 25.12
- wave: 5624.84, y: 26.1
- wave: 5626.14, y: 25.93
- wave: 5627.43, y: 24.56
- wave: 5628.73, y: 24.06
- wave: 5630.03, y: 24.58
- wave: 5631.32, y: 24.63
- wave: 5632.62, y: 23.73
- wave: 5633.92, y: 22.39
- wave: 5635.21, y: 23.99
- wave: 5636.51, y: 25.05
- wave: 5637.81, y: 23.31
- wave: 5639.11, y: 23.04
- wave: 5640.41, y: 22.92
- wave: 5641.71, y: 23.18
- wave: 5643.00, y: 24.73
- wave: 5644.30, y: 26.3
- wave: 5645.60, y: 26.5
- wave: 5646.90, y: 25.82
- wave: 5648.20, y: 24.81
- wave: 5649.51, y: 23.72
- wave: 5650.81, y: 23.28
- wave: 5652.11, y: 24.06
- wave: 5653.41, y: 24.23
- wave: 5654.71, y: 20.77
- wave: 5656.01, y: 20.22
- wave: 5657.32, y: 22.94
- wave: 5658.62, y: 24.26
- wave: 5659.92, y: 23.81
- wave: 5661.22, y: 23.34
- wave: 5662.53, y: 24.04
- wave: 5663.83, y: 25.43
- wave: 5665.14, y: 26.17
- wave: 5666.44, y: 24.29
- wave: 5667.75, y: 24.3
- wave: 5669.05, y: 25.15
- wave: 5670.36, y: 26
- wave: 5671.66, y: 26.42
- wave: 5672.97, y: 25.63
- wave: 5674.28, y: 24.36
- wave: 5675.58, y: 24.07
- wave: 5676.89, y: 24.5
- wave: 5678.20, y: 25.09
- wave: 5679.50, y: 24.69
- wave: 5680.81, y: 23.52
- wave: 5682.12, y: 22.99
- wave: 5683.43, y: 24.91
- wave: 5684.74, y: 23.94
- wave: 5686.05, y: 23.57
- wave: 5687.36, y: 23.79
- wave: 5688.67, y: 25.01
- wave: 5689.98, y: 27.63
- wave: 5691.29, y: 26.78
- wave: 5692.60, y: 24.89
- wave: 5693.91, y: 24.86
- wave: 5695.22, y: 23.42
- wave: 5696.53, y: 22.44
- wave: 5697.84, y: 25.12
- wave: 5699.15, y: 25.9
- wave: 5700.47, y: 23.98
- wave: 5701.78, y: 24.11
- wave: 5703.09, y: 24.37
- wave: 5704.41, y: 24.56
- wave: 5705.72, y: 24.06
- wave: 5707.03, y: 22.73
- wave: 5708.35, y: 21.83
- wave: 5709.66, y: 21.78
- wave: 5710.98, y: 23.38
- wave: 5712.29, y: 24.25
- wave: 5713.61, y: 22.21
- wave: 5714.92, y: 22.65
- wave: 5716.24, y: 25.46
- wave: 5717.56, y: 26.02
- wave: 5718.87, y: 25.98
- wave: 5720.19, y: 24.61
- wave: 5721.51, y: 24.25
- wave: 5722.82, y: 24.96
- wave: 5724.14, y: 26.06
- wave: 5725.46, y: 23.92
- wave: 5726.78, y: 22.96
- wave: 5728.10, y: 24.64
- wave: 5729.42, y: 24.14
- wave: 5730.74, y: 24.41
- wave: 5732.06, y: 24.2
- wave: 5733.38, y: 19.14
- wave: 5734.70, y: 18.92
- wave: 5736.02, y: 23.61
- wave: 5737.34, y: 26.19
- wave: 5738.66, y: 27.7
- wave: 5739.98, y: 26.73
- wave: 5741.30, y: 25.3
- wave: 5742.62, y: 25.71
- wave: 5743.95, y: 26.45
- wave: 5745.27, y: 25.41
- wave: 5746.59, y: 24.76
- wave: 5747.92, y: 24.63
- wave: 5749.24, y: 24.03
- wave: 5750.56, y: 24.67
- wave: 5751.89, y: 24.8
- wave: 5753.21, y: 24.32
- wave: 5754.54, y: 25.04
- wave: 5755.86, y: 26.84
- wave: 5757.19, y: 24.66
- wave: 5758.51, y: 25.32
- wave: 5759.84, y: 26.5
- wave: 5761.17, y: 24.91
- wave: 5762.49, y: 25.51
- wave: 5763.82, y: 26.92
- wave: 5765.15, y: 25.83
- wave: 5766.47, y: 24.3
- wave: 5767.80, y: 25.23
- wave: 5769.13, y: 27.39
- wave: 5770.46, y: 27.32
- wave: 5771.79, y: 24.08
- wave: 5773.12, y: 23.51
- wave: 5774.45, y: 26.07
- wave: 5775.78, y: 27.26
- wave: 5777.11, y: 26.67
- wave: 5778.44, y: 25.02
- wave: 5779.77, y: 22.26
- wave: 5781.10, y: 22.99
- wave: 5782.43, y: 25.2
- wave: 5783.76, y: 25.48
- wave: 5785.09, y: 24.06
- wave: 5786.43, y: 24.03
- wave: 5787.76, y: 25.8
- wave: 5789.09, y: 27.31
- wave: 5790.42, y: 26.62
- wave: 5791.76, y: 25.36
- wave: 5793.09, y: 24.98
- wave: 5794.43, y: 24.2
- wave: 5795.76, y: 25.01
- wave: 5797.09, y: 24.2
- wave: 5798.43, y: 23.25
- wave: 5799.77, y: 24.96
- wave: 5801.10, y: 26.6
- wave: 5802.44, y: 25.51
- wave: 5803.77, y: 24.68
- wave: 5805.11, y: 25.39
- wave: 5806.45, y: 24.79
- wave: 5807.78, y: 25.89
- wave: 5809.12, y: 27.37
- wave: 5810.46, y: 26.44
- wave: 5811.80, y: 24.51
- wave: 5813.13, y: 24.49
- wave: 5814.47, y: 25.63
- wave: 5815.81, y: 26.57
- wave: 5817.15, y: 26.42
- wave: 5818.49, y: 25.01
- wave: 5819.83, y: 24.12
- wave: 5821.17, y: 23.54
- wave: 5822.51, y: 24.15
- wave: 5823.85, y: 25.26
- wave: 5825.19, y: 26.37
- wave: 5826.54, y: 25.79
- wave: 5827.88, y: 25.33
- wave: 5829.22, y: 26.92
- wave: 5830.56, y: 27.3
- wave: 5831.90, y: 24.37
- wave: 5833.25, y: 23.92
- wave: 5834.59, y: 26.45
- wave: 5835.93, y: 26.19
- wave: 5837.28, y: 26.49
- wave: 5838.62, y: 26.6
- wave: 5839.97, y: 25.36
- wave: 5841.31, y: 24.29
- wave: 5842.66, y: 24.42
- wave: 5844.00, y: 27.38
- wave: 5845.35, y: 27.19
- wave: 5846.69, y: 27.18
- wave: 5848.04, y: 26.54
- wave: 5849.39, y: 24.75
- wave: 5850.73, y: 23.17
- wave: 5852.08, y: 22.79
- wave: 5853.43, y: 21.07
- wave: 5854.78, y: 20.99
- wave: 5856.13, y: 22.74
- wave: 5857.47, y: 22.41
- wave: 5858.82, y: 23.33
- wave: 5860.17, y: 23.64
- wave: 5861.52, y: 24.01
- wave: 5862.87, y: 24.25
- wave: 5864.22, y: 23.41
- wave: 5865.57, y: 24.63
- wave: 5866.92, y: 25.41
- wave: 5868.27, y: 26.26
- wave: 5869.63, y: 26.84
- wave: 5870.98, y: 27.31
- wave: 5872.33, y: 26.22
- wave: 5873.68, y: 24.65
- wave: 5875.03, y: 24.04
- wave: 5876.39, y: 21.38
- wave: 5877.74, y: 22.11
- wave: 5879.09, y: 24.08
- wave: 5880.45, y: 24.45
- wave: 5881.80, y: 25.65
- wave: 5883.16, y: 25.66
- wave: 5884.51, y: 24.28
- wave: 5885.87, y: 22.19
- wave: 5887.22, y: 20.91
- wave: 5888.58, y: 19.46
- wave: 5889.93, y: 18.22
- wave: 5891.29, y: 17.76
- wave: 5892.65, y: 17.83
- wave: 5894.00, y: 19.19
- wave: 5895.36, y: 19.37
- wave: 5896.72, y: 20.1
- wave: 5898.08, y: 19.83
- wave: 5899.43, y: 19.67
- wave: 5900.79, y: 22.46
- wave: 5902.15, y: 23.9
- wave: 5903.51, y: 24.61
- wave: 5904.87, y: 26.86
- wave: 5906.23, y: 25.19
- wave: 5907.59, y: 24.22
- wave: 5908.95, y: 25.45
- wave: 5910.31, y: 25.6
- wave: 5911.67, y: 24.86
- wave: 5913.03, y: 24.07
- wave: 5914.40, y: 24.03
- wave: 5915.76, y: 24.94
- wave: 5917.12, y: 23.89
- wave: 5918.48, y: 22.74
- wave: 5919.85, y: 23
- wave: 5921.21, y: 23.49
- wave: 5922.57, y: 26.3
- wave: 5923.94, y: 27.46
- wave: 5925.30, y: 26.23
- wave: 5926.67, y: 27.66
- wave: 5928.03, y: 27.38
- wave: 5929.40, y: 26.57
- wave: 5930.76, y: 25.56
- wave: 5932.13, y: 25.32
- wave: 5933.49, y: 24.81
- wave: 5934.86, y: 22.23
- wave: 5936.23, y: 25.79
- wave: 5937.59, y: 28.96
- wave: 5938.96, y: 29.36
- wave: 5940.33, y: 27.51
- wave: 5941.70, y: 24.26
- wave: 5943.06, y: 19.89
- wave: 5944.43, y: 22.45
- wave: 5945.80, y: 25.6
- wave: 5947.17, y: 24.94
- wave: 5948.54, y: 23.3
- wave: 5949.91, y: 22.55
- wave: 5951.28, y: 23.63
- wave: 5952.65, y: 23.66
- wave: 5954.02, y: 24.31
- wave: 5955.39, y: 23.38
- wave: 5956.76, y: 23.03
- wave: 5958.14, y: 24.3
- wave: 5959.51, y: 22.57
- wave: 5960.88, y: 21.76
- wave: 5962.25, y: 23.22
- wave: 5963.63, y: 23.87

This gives 24.4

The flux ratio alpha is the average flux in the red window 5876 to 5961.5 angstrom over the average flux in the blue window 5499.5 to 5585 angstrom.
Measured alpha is 0.99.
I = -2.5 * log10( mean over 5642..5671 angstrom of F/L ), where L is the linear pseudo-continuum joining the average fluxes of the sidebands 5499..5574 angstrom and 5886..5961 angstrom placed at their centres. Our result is -0.01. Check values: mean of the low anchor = 24.1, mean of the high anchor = 23.7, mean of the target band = 24.3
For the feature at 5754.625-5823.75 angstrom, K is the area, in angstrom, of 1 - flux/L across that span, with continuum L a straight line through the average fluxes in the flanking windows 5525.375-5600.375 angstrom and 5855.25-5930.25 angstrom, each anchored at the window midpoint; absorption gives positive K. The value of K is -4.4 angstrom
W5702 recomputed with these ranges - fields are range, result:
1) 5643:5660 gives 23.9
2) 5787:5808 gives 25.3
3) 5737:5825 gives 25.3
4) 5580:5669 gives 24.1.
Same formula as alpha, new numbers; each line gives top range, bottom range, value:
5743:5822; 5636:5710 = 1.04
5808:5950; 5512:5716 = 1.01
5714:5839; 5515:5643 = 1.04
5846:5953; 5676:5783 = 0.97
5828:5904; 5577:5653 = 0.98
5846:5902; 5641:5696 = 0.94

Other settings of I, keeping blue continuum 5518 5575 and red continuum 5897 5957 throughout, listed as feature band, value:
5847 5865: 0.051 mag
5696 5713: 0.033 mag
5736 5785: -0.039 mag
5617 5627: -0.056 mag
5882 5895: 0.181 mag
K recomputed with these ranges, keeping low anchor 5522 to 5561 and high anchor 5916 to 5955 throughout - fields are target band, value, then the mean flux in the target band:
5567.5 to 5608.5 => 1.2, 23.7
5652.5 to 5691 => 0.3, 24.3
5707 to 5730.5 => 0.5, 24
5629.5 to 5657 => 0.7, 23.9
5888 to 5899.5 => 2.7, 19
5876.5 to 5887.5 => 0.5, 23.7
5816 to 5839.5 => -0.7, 25.6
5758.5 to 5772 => -0.6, 25.8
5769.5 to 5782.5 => -0.2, 25.1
